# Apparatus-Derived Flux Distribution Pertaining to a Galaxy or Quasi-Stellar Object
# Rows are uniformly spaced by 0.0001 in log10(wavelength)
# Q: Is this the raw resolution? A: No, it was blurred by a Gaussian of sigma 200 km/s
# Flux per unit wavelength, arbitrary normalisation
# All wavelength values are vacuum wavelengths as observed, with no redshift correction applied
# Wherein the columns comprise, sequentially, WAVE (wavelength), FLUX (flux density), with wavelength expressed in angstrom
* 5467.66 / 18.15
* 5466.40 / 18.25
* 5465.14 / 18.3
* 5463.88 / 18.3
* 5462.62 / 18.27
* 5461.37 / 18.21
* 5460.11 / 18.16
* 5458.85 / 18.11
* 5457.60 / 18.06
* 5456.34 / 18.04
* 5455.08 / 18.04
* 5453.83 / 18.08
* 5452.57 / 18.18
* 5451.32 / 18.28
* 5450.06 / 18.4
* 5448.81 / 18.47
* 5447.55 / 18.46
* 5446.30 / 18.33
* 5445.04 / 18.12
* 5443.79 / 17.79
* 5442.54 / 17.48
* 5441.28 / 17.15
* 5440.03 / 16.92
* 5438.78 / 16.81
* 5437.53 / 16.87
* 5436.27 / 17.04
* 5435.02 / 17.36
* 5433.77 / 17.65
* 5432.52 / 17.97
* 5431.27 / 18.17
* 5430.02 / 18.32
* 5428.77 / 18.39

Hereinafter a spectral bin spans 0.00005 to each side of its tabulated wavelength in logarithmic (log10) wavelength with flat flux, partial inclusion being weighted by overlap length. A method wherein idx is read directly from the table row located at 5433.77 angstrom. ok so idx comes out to 17.65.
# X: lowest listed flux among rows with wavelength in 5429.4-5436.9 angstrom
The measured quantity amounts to 17.04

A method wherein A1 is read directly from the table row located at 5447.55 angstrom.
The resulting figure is 18.46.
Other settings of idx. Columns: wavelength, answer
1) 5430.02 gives 18.32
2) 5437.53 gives 16.87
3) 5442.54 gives 17.48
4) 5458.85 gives 18.11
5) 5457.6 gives 18.06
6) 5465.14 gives 18.3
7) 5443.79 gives 17.79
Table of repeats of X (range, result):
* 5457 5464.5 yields 18.06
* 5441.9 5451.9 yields 17.48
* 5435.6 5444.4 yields 16.81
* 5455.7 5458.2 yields 18.04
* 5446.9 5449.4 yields 18.46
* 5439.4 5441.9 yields 16.92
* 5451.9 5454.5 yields 18.08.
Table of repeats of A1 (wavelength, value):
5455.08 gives 18.04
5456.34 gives 18.04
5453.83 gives 18.08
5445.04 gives 18.12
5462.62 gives 18.27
